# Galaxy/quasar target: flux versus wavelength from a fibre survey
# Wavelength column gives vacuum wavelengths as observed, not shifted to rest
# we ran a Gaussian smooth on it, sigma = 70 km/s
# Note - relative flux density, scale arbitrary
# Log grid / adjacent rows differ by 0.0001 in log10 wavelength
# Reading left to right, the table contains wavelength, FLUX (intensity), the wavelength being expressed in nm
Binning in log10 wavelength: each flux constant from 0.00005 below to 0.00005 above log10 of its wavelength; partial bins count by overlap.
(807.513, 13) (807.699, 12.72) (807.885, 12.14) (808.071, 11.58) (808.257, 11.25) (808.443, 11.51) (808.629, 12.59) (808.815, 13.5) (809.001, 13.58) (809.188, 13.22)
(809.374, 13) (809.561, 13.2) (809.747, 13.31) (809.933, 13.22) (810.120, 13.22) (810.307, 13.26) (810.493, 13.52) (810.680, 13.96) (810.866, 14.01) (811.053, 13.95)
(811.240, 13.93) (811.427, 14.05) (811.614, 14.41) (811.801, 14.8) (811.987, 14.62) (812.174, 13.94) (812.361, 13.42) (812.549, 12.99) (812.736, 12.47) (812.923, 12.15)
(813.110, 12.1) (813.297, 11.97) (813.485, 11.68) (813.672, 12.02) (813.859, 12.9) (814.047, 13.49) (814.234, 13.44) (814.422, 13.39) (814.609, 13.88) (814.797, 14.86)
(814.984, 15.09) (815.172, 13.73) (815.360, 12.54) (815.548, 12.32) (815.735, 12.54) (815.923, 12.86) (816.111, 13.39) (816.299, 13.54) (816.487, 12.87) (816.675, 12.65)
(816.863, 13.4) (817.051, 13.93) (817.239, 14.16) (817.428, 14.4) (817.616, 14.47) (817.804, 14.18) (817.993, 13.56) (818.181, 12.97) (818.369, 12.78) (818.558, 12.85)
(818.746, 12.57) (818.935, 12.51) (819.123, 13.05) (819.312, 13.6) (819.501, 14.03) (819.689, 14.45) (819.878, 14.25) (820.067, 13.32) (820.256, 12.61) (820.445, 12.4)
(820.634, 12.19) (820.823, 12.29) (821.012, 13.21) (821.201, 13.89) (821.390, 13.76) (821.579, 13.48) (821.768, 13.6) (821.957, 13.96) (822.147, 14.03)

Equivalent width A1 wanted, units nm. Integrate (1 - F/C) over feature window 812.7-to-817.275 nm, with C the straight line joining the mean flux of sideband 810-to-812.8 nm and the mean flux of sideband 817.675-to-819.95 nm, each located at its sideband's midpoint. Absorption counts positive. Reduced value 0.17 nm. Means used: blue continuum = 13.8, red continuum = 13.4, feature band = 13.1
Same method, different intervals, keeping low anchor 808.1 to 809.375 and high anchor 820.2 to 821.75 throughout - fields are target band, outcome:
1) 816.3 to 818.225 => -0.12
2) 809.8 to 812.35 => -0.24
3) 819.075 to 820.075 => -0.07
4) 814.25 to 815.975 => -0.09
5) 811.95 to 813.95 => 0.01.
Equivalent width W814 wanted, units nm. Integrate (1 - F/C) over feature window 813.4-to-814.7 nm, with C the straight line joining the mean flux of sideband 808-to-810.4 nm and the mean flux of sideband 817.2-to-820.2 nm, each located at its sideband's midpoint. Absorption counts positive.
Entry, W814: 0.02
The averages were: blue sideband 12.8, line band 13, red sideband 13.5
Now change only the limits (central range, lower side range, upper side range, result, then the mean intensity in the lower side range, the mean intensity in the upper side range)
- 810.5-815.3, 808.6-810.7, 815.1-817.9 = -0.05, 13.3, 13.4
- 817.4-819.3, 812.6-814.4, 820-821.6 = -0.07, 12.5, 13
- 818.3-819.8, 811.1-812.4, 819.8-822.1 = 0.02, 14.2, 13.3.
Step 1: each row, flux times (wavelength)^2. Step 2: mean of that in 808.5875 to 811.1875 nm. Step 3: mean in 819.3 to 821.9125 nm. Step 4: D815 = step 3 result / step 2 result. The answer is 1.0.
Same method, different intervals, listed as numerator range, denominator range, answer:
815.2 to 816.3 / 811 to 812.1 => 0.91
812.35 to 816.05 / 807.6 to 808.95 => 1.08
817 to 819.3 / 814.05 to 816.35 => 1.01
